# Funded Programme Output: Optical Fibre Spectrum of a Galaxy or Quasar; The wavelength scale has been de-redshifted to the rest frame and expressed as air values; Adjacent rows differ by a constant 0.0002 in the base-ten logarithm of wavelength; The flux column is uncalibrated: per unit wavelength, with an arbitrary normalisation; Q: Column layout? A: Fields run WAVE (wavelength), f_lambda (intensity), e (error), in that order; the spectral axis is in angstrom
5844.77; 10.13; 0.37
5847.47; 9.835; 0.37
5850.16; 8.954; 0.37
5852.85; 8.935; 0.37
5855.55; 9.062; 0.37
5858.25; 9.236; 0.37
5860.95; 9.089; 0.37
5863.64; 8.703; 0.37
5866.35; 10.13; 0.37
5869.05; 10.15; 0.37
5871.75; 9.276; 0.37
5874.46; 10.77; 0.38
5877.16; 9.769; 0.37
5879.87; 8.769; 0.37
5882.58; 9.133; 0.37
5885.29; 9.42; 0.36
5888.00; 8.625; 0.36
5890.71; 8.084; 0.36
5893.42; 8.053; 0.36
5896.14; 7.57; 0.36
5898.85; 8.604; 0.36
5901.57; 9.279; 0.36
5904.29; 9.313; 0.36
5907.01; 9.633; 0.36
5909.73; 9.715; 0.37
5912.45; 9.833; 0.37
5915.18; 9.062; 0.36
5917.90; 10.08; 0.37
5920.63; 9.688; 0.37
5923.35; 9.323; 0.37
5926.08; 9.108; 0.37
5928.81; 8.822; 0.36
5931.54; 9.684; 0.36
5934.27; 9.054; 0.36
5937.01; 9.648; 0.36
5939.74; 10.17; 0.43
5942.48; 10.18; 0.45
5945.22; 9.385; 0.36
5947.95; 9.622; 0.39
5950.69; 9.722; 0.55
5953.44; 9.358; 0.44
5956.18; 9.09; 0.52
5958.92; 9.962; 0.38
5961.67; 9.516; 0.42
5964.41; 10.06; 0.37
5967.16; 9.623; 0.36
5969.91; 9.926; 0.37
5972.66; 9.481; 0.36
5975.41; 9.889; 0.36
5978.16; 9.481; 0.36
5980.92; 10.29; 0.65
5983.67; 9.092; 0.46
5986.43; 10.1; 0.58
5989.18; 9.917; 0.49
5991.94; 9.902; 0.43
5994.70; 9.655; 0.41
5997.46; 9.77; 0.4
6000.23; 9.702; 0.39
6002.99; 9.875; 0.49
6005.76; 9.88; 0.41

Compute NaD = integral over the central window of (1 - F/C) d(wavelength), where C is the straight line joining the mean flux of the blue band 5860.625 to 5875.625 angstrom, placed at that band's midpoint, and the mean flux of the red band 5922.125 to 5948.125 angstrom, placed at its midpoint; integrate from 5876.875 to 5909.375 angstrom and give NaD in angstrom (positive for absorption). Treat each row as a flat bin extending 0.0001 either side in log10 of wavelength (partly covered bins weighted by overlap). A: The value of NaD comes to 2.6 angstrom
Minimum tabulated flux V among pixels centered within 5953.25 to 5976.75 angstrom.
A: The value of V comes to 9.09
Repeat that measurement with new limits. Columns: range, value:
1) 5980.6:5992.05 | 9.092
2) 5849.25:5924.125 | 7.57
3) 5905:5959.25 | 8.822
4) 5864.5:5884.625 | 8.769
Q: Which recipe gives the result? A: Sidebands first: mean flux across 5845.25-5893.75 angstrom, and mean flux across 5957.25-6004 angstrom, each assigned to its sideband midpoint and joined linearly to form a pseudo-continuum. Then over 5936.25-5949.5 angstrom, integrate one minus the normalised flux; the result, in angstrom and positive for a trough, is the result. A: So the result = -0.3 angstrom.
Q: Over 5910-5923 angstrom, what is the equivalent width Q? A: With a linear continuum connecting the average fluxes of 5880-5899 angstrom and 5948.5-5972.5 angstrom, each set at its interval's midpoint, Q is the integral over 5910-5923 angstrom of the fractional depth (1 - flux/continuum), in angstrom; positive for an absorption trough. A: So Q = -1.0 angstrom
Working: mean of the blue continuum 8.51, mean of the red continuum 9.64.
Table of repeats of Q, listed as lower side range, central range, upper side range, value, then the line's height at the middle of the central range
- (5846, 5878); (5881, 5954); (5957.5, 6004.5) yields 2.7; 9.62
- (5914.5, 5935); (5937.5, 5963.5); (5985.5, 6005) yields -0.4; 9.55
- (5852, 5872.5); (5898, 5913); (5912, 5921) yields 0.3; 9.58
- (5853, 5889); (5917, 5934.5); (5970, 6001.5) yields 0.3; 9.56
